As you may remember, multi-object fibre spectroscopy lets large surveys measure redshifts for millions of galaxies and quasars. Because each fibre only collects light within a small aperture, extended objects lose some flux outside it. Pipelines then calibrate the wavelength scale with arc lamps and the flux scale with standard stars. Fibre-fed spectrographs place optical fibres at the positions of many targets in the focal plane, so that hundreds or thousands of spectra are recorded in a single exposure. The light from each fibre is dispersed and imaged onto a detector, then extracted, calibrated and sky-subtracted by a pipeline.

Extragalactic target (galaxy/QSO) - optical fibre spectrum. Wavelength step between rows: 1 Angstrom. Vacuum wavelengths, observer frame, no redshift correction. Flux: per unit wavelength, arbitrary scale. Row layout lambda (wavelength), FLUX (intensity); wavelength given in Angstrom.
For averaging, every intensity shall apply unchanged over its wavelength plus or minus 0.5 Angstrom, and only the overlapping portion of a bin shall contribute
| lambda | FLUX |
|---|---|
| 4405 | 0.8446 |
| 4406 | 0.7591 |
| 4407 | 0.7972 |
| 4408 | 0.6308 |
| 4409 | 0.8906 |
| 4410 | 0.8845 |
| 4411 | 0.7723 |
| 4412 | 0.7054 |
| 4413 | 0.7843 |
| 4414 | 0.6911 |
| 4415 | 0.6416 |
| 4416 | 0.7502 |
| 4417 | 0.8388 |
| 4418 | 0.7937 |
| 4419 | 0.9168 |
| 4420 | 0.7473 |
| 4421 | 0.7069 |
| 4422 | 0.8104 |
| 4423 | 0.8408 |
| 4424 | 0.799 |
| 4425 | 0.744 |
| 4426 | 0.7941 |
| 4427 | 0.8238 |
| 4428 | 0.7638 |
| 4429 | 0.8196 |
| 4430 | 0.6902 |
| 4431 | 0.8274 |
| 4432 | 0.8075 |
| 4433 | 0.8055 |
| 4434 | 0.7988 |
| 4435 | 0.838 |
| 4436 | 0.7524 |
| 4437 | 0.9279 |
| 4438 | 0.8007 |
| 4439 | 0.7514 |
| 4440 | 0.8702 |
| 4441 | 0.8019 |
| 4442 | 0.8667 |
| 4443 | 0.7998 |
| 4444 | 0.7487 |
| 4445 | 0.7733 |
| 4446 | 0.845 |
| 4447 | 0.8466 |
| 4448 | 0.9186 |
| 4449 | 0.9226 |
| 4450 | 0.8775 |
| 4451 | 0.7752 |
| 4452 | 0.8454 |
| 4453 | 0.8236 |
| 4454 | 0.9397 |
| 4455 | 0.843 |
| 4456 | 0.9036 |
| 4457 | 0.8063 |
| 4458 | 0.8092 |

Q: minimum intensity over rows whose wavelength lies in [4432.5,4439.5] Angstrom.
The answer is 0.7514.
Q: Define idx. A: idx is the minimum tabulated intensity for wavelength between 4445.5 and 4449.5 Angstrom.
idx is 0.845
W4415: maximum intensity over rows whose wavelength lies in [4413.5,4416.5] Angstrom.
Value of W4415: 0.7502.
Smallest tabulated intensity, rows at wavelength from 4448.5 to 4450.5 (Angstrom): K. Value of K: 0.8775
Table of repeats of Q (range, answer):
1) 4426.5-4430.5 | 0.6902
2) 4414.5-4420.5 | 0.6416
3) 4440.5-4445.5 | 0.7487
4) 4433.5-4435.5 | 0.7988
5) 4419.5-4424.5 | 0.7069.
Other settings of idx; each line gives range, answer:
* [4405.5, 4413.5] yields 0.6308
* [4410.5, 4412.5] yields 0.7054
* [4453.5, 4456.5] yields 0.843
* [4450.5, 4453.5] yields 0.7752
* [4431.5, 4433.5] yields 0.8055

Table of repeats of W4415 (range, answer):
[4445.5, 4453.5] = 0.9226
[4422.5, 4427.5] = 0.8408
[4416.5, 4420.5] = 0.9168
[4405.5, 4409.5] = 0.8906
